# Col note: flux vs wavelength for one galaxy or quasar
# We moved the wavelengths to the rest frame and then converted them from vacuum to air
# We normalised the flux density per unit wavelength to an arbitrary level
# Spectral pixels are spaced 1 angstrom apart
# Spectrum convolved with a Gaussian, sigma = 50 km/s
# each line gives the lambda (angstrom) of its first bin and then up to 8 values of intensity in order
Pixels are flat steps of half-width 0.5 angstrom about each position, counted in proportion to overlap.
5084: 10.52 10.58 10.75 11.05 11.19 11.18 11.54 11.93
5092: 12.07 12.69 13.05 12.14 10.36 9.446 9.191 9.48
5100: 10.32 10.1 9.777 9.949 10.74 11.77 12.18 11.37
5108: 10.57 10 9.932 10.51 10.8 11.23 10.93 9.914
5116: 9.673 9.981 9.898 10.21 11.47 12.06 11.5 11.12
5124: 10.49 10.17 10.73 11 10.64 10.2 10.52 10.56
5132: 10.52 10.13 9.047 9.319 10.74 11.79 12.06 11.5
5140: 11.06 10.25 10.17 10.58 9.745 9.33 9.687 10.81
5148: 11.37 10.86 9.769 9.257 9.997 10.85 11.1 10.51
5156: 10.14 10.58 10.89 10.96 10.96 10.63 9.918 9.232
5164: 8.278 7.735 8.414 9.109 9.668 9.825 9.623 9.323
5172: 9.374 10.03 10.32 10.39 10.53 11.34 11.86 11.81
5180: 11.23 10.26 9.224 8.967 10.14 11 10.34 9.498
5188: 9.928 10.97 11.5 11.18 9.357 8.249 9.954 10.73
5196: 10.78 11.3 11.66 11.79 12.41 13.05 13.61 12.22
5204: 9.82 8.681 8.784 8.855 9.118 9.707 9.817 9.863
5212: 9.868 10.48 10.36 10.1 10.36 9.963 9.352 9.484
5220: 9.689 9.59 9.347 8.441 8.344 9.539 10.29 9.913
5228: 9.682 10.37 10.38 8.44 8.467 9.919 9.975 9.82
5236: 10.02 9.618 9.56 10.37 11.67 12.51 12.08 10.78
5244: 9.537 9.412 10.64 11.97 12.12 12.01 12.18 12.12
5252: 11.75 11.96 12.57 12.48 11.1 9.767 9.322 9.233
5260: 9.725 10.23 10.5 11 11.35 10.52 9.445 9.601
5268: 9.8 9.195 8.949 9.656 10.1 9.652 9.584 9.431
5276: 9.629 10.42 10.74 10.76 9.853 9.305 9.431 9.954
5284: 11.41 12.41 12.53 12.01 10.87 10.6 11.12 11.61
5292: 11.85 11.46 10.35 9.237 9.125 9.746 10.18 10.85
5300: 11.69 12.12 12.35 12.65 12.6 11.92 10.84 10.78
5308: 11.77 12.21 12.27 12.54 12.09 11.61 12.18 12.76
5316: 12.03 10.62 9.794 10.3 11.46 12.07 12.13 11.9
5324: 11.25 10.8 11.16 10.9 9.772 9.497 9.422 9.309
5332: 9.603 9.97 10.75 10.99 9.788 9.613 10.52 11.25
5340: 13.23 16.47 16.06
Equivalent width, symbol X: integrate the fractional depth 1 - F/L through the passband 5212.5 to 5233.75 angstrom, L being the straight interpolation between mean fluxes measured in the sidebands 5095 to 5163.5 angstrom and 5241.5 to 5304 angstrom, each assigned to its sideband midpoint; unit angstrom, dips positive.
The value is 1.99 angstrom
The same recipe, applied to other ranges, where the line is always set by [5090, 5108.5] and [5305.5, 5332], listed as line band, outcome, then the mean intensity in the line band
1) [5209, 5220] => 1.1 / 9.94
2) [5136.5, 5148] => 0.4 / 10.7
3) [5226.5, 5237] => 1.3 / 9.69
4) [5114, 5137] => 1.1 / 10.5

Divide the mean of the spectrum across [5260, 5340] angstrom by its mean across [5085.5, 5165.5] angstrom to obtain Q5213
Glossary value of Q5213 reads 1.0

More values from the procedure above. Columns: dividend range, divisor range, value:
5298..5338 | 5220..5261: 1.07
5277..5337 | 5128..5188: 1.08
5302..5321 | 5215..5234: 1.23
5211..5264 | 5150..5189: 1.03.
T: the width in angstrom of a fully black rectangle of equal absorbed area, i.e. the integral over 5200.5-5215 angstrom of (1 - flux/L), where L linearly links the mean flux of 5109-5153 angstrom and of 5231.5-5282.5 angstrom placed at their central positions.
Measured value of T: 0.2 angstrom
